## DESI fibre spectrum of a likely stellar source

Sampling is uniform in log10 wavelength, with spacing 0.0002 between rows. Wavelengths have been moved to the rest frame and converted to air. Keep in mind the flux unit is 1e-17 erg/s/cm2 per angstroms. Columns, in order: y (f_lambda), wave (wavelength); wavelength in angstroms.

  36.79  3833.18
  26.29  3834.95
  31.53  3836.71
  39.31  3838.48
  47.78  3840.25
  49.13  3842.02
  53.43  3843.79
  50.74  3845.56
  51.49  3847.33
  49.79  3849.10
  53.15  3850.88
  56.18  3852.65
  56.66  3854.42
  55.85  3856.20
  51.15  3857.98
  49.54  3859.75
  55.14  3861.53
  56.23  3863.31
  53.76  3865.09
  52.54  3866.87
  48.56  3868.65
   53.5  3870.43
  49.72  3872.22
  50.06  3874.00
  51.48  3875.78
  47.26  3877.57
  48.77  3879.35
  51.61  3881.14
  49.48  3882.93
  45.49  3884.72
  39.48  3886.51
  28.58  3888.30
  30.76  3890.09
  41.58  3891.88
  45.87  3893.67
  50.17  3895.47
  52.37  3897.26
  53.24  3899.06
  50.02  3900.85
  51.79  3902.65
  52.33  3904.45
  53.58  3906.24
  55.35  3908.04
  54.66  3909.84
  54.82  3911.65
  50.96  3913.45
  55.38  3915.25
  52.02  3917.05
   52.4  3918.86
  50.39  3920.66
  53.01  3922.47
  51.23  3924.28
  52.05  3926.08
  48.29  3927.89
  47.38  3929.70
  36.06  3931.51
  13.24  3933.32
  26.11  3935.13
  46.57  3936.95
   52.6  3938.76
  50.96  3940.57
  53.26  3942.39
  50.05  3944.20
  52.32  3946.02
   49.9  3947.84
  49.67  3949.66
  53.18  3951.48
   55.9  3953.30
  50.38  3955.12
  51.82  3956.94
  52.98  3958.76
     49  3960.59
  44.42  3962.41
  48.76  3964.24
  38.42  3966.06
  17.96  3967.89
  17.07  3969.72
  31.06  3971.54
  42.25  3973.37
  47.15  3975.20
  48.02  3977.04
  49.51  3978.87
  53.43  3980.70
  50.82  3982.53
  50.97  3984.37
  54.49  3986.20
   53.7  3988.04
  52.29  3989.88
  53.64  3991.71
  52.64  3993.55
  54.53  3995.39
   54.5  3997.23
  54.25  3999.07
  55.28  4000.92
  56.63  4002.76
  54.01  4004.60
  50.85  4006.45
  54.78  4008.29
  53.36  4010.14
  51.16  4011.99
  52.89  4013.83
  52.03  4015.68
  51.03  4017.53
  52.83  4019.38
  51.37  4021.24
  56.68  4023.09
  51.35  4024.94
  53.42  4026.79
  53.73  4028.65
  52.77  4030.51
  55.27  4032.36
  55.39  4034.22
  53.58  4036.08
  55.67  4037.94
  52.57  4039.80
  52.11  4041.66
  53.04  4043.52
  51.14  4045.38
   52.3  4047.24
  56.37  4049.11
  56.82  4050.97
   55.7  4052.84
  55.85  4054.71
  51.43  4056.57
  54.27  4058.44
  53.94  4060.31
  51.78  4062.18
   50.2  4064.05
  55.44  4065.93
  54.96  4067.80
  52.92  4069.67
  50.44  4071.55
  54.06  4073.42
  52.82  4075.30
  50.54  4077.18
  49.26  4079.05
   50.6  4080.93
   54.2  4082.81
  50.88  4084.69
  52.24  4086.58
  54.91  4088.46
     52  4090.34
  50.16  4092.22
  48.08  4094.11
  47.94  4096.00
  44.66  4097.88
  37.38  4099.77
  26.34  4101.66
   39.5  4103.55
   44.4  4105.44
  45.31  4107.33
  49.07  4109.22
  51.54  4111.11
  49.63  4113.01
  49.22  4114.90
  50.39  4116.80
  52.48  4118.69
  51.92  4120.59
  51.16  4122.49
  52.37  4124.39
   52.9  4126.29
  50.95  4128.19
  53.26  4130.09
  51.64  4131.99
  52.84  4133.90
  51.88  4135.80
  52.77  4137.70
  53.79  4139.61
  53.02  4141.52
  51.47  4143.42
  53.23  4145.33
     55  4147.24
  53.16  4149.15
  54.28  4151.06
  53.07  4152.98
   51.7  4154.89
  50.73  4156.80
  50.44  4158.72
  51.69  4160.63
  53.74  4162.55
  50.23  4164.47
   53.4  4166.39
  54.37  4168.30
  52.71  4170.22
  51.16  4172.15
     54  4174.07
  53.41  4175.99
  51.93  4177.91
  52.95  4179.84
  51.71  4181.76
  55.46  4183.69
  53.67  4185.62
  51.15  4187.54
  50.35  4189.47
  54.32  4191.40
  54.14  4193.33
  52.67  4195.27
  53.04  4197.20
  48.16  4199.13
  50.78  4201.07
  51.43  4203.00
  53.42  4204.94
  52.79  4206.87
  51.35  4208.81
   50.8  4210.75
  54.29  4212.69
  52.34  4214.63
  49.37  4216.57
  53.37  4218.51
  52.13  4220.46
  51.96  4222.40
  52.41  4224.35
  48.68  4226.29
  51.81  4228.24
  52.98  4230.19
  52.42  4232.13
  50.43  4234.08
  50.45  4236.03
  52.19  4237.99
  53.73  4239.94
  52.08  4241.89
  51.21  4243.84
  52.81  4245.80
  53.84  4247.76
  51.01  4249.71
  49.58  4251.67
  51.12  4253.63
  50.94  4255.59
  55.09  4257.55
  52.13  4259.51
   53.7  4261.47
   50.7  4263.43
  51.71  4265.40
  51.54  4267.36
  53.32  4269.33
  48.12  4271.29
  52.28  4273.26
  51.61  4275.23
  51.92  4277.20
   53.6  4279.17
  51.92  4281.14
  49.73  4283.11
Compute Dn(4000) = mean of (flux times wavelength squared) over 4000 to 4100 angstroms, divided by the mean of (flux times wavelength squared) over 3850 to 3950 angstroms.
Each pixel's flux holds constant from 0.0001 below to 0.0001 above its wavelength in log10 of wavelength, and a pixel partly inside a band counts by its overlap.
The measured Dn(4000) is 1.16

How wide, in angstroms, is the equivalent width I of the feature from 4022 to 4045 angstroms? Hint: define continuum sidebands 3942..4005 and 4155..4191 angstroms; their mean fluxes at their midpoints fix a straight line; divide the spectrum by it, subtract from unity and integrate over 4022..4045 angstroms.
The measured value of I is -1.8 angstroms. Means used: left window 48.6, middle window 53.7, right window 52.4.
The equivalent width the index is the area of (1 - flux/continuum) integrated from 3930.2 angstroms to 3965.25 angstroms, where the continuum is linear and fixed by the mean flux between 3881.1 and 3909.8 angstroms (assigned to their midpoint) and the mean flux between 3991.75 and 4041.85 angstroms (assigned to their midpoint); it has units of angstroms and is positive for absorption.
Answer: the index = 2.26 angstroms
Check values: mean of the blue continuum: 47.1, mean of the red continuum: 53.5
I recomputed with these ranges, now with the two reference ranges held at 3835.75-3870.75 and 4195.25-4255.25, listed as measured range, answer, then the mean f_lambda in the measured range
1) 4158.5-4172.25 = -0.2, 52.4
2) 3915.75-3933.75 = 1.5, 46.7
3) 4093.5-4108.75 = 2.8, 41.8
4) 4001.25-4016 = -0.6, 53.4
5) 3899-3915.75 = -0.8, 53.2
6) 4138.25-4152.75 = -0.5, 53.4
